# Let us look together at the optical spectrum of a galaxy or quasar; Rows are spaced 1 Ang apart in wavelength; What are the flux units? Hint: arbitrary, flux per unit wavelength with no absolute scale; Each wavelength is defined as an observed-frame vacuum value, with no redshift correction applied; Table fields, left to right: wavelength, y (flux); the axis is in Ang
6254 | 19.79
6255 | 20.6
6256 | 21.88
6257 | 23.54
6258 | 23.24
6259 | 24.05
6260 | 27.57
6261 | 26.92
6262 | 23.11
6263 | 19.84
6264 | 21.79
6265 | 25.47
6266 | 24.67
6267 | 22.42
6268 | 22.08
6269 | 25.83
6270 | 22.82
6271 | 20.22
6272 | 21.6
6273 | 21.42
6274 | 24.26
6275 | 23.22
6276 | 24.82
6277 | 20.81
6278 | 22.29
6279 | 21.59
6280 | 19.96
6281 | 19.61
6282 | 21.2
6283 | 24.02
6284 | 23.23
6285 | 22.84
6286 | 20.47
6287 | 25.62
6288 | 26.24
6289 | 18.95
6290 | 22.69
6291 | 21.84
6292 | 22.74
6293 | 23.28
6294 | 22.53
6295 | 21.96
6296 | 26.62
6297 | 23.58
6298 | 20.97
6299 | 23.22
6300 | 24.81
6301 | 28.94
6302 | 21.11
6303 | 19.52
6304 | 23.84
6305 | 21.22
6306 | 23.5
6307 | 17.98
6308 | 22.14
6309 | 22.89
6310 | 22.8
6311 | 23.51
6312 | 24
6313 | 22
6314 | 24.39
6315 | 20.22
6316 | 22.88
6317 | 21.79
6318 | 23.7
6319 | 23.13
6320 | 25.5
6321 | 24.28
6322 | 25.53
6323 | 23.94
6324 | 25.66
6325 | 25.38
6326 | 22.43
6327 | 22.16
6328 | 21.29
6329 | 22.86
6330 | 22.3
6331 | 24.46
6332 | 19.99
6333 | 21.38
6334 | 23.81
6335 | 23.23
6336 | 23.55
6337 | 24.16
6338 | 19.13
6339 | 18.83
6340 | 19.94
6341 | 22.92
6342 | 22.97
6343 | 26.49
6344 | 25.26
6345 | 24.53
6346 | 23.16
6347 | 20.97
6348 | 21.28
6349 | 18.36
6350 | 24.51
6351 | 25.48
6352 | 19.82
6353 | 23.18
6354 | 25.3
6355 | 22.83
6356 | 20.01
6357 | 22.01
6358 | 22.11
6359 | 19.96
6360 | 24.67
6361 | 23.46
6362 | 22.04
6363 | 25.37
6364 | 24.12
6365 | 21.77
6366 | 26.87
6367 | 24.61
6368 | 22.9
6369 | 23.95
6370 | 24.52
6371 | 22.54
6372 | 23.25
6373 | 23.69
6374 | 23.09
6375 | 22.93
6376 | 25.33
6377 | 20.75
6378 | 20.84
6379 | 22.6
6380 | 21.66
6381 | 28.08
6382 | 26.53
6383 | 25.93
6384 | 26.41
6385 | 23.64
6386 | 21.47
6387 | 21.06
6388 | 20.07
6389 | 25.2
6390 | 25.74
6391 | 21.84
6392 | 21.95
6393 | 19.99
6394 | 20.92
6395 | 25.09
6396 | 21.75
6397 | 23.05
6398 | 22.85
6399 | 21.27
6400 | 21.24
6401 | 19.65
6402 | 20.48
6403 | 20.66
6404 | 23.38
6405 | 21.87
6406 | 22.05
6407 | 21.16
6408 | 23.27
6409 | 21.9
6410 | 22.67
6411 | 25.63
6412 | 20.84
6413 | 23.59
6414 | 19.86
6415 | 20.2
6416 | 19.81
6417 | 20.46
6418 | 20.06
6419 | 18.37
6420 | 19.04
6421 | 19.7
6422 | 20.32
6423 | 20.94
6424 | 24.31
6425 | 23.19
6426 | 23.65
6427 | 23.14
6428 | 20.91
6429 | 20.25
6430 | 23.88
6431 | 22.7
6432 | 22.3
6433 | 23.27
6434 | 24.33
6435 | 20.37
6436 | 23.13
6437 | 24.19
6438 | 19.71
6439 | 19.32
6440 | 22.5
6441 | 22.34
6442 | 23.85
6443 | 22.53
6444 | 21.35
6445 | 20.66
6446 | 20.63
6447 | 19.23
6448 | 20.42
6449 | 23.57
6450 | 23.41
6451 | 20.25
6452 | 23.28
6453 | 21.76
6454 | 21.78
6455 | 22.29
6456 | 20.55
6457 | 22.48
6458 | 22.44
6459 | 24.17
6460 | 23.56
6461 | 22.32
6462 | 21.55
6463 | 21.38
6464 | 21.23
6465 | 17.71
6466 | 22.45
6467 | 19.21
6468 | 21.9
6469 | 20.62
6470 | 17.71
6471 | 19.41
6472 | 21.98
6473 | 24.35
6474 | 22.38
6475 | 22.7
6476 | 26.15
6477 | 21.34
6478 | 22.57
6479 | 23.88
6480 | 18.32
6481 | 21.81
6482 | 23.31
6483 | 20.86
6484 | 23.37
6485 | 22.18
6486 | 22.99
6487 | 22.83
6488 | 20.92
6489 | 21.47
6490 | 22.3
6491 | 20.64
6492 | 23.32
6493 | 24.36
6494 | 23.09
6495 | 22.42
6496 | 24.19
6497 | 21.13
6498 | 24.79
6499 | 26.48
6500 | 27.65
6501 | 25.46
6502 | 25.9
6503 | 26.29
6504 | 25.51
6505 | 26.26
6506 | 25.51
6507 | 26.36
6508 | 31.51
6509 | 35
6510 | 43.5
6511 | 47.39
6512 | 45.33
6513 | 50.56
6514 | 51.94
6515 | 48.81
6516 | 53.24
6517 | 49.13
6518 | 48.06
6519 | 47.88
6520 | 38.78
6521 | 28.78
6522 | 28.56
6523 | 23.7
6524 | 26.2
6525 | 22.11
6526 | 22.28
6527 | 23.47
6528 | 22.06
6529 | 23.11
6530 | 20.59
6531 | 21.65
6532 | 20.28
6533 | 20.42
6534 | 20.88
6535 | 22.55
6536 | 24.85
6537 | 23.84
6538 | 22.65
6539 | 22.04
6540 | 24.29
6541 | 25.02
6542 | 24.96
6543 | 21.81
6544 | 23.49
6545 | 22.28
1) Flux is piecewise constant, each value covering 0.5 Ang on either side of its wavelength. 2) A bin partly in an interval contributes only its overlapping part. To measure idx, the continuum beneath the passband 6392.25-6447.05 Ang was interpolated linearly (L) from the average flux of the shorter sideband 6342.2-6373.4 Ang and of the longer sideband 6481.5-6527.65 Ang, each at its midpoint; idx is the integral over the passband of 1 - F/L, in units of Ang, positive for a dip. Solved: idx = 9.2 Ang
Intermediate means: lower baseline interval 23.2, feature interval 21.7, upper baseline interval 30.1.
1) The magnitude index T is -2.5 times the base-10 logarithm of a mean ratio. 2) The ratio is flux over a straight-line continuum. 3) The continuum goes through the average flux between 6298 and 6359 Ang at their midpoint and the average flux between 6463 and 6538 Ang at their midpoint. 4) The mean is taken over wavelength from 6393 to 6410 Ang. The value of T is 0.12 mag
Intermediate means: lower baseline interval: 22.8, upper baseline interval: 26.9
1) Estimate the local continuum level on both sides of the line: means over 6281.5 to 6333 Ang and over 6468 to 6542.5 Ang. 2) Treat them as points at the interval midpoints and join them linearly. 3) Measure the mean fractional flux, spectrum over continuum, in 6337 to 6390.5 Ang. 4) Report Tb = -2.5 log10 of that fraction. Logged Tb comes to 0.05 mag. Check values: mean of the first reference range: 23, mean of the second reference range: 27.1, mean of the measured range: 23.1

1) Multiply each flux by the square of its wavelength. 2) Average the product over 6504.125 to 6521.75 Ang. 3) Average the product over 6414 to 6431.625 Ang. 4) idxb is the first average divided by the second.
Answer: 1.97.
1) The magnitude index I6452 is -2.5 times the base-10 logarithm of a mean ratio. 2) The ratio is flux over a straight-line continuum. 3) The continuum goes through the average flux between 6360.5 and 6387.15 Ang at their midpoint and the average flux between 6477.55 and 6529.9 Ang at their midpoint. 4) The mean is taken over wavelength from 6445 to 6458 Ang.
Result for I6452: 0.24 mag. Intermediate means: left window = 23.7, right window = 29.1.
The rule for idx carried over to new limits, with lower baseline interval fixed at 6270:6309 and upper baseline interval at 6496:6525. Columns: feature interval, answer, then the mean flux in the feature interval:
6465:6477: 4.0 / 21.5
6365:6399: 5.2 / 23.3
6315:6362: 4.4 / 22.8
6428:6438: 2.6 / 22.5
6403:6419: 4.1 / 21.6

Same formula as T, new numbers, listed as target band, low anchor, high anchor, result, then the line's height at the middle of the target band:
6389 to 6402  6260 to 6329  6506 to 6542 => 0.201 mag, 26.7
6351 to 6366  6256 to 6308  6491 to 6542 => 0.098 mag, 25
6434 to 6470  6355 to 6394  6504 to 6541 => 0.257 mag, 27.5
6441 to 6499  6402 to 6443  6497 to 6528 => 0.261 mag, 28.1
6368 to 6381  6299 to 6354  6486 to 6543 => 0.056 mag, 24.3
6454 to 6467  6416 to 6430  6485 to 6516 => 0.164 mag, 25.3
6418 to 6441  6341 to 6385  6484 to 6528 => 0.221 mag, 26.7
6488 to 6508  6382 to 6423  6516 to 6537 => 0.100 mag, 26.8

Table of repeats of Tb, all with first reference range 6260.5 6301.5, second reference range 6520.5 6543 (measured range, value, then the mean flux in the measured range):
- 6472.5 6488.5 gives 0.04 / 22.5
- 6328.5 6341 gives 0.05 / 22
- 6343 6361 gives 0.02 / 22.7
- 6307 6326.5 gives -0.02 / 23.3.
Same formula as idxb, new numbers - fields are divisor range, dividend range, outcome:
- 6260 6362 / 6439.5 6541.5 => 1.19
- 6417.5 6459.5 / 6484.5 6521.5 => 1.48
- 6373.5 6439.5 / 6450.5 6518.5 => 1.22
